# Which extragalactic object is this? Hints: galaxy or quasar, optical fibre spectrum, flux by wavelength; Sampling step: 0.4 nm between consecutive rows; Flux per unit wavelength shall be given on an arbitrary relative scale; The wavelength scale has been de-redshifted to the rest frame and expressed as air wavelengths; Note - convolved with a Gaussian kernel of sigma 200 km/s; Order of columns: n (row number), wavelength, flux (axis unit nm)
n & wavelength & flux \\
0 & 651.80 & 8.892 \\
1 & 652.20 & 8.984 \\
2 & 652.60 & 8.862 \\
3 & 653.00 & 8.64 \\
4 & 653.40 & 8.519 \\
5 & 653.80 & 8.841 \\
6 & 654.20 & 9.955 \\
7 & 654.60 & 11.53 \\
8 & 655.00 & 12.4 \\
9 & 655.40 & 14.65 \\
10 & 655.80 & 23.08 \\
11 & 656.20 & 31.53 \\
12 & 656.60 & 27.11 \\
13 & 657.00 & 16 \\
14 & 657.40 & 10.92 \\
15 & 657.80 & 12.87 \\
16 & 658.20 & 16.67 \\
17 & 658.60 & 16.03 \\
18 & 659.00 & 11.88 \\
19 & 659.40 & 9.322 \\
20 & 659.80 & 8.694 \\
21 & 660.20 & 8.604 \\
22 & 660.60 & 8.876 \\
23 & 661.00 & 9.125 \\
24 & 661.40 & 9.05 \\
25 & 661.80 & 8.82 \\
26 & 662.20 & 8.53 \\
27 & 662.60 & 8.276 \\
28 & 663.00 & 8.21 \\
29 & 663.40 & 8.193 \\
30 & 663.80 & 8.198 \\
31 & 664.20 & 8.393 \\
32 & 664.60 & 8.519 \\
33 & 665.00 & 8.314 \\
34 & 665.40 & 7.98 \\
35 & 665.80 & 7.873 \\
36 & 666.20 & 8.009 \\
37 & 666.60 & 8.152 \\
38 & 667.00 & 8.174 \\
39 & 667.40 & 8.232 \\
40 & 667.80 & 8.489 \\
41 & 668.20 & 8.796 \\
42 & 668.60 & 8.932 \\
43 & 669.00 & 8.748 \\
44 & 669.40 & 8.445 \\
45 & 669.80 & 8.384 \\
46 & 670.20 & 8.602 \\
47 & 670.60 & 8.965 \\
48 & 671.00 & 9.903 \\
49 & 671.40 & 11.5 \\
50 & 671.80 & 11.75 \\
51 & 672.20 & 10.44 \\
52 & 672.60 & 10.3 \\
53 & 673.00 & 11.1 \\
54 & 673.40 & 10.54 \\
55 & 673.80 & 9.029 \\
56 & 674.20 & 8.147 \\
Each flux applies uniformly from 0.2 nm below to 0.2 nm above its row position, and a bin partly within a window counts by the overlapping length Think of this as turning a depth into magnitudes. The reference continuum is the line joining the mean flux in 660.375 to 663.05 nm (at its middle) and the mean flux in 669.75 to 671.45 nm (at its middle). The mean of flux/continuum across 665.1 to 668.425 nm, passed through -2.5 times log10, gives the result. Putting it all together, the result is 0.11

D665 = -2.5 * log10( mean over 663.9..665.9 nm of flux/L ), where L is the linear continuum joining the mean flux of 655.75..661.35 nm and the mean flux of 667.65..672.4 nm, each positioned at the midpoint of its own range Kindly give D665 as 0.39 mag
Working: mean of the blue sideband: 14.7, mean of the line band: 8.23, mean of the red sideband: 9.42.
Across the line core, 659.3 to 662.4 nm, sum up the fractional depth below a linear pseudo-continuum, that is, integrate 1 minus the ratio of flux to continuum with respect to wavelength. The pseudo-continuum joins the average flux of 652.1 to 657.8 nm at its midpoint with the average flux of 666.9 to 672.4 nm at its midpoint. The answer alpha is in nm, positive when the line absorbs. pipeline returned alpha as 0.87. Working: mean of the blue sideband 14.4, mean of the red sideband 9.26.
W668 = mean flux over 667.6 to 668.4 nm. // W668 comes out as 8.64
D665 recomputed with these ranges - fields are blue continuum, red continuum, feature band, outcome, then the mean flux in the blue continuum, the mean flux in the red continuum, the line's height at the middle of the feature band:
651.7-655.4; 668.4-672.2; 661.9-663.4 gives 0.163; 9.92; 9.52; 9.7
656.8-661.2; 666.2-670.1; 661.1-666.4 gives 0.198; 11.7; 8.46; 10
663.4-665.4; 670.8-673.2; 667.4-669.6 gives 0.121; 8.3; 10.8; 9.67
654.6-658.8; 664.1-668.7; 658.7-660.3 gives 0.440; 17.8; 8.31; 15.1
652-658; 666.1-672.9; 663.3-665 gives 0.308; 14.3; 9.21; 11.1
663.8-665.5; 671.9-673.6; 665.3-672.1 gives 0.070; 8.31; 10.7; 9.49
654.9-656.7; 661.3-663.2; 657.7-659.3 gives 0.160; 22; 8.55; 16.4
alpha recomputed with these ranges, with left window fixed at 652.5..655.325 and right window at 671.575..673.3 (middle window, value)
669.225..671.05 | 0.339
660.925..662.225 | 0.188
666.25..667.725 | 0.340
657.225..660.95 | -0.420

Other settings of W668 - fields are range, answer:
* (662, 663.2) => 8.34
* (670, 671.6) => 9.74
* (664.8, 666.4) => 8.04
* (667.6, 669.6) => 8.68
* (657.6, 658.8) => 15.2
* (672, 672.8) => 10.4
